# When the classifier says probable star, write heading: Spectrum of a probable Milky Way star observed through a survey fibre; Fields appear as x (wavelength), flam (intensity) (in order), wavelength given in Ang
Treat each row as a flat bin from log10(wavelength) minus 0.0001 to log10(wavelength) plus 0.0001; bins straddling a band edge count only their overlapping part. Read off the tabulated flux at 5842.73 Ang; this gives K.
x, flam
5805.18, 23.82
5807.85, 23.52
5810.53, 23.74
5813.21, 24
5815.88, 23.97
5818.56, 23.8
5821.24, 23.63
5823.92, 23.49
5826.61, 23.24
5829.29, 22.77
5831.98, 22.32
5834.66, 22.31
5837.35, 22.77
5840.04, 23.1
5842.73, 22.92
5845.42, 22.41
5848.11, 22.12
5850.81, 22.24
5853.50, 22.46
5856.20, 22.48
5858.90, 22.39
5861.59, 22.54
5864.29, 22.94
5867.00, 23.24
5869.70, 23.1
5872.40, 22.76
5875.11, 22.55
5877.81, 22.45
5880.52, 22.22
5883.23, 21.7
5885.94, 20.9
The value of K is 22.92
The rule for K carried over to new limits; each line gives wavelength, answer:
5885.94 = 20.9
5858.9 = 22.39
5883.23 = 21.7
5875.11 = 22.55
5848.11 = 22.12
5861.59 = 22.54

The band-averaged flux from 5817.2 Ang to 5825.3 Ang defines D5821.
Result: 23.6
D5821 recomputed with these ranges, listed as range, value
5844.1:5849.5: 22.2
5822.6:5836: 22.8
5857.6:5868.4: 22.8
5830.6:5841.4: 22.6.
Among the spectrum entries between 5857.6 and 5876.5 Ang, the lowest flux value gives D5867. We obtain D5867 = 22.39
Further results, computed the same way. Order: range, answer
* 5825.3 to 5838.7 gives 22.31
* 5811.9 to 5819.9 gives 23.8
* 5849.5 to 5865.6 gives 22.24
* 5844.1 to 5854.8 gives 22.12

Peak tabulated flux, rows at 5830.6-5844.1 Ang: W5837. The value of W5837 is 23.1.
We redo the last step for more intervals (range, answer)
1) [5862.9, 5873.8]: 23.24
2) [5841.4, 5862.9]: 22.92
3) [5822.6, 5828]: 23.49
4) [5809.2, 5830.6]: 24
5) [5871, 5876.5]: 22.76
